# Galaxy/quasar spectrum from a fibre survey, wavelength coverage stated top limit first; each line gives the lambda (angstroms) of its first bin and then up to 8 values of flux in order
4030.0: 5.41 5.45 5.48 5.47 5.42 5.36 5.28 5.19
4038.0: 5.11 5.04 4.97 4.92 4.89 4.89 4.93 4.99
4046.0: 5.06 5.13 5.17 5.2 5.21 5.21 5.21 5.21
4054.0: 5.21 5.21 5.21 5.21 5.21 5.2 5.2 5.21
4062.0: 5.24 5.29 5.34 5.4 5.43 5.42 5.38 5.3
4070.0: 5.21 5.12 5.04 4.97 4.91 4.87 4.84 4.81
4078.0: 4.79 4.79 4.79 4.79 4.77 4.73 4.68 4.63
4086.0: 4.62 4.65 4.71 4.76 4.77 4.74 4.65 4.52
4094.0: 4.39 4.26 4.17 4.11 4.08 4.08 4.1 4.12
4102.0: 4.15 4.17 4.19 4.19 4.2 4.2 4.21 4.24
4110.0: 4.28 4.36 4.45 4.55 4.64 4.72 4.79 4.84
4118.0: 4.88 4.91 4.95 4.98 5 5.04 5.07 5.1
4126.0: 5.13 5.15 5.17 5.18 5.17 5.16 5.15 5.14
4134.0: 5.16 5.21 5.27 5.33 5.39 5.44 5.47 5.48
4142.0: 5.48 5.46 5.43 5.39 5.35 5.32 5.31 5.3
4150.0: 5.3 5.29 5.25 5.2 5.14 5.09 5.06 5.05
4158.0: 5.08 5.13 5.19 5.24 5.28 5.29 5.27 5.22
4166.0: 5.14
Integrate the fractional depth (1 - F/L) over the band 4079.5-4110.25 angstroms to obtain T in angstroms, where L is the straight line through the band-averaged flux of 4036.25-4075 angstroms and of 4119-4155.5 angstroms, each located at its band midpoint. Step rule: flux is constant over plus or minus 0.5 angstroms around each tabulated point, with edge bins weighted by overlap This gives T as 4.6 angstroms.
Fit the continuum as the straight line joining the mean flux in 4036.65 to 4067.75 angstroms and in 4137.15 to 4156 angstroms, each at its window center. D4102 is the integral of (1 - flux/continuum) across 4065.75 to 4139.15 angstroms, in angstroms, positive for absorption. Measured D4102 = 6.8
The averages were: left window 5.17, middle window 4.77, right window 5.33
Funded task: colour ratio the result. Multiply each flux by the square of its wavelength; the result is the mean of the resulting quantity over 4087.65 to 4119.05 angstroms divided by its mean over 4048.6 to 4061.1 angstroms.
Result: 0.9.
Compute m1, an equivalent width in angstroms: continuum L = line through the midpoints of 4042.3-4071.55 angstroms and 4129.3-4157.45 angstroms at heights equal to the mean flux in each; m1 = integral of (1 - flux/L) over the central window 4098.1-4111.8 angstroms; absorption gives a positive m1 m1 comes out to 2.7 angstroms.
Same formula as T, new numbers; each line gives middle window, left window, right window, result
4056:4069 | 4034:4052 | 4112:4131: -0.58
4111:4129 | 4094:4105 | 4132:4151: -0.61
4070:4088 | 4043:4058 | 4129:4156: 1.29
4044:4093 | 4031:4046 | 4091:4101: -3.47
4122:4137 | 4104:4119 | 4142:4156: -0.88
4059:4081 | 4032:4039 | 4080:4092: -0.92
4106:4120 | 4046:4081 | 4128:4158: 1.81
